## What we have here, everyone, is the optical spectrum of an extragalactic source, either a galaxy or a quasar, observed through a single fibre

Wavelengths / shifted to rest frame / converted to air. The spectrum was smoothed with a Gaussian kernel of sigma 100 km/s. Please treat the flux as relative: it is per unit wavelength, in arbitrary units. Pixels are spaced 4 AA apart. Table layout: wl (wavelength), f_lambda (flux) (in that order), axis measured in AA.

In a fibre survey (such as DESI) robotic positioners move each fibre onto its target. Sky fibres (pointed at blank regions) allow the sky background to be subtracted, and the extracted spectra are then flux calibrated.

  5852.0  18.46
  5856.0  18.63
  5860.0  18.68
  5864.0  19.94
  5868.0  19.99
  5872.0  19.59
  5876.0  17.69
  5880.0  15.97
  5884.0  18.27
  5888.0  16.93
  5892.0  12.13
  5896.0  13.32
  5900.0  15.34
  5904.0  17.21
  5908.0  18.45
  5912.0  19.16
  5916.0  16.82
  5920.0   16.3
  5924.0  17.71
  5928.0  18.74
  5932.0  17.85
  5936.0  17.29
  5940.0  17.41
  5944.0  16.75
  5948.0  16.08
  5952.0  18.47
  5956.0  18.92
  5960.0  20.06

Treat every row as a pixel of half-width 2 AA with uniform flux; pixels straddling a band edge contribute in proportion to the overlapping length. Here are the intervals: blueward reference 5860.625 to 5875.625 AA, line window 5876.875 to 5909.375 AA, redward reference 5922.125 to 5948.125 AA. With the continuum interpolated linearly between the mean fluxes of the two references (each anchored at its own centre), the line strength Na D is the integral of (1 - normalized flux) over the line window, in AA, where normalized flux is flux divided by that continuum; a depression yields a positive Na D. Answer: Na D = 4.8 AA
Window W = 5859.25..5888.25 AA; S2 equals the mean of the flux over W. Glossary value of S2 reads 18.5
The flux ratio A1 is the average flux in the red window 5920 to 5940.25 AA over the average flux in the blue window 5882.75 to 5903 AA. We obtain 1.16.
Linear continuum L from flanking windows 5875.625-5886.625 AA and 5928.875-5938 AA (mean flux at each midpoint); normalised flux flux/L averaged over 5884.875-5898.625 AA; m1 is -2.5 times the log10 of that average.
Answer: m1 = 0.19 mag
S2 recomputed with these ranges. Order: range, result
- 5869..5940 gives 17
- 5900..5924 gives 17.4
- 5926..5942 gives 17.8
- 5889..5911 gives 15.5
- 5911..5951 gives 17.4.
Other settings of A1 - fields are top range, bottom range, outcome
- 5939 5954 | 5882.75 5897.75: 1.14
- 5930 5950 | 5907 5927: 0.96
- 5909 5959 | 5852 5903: 1.03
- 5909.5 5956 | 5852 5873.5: 0.91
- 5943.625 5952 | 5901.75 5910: 0.95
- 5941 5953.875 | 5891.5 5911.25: 1.08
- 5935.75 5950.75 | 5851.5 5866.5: 0.89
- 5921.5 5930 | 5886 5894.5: 1.25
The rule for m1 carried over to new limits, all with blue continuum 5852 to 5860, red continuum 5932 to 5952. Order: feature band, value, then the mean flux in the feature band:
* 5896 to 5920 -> 0.047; 17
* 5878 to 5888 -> 0.065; 17.1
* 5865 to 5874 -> -0.082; 19.8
